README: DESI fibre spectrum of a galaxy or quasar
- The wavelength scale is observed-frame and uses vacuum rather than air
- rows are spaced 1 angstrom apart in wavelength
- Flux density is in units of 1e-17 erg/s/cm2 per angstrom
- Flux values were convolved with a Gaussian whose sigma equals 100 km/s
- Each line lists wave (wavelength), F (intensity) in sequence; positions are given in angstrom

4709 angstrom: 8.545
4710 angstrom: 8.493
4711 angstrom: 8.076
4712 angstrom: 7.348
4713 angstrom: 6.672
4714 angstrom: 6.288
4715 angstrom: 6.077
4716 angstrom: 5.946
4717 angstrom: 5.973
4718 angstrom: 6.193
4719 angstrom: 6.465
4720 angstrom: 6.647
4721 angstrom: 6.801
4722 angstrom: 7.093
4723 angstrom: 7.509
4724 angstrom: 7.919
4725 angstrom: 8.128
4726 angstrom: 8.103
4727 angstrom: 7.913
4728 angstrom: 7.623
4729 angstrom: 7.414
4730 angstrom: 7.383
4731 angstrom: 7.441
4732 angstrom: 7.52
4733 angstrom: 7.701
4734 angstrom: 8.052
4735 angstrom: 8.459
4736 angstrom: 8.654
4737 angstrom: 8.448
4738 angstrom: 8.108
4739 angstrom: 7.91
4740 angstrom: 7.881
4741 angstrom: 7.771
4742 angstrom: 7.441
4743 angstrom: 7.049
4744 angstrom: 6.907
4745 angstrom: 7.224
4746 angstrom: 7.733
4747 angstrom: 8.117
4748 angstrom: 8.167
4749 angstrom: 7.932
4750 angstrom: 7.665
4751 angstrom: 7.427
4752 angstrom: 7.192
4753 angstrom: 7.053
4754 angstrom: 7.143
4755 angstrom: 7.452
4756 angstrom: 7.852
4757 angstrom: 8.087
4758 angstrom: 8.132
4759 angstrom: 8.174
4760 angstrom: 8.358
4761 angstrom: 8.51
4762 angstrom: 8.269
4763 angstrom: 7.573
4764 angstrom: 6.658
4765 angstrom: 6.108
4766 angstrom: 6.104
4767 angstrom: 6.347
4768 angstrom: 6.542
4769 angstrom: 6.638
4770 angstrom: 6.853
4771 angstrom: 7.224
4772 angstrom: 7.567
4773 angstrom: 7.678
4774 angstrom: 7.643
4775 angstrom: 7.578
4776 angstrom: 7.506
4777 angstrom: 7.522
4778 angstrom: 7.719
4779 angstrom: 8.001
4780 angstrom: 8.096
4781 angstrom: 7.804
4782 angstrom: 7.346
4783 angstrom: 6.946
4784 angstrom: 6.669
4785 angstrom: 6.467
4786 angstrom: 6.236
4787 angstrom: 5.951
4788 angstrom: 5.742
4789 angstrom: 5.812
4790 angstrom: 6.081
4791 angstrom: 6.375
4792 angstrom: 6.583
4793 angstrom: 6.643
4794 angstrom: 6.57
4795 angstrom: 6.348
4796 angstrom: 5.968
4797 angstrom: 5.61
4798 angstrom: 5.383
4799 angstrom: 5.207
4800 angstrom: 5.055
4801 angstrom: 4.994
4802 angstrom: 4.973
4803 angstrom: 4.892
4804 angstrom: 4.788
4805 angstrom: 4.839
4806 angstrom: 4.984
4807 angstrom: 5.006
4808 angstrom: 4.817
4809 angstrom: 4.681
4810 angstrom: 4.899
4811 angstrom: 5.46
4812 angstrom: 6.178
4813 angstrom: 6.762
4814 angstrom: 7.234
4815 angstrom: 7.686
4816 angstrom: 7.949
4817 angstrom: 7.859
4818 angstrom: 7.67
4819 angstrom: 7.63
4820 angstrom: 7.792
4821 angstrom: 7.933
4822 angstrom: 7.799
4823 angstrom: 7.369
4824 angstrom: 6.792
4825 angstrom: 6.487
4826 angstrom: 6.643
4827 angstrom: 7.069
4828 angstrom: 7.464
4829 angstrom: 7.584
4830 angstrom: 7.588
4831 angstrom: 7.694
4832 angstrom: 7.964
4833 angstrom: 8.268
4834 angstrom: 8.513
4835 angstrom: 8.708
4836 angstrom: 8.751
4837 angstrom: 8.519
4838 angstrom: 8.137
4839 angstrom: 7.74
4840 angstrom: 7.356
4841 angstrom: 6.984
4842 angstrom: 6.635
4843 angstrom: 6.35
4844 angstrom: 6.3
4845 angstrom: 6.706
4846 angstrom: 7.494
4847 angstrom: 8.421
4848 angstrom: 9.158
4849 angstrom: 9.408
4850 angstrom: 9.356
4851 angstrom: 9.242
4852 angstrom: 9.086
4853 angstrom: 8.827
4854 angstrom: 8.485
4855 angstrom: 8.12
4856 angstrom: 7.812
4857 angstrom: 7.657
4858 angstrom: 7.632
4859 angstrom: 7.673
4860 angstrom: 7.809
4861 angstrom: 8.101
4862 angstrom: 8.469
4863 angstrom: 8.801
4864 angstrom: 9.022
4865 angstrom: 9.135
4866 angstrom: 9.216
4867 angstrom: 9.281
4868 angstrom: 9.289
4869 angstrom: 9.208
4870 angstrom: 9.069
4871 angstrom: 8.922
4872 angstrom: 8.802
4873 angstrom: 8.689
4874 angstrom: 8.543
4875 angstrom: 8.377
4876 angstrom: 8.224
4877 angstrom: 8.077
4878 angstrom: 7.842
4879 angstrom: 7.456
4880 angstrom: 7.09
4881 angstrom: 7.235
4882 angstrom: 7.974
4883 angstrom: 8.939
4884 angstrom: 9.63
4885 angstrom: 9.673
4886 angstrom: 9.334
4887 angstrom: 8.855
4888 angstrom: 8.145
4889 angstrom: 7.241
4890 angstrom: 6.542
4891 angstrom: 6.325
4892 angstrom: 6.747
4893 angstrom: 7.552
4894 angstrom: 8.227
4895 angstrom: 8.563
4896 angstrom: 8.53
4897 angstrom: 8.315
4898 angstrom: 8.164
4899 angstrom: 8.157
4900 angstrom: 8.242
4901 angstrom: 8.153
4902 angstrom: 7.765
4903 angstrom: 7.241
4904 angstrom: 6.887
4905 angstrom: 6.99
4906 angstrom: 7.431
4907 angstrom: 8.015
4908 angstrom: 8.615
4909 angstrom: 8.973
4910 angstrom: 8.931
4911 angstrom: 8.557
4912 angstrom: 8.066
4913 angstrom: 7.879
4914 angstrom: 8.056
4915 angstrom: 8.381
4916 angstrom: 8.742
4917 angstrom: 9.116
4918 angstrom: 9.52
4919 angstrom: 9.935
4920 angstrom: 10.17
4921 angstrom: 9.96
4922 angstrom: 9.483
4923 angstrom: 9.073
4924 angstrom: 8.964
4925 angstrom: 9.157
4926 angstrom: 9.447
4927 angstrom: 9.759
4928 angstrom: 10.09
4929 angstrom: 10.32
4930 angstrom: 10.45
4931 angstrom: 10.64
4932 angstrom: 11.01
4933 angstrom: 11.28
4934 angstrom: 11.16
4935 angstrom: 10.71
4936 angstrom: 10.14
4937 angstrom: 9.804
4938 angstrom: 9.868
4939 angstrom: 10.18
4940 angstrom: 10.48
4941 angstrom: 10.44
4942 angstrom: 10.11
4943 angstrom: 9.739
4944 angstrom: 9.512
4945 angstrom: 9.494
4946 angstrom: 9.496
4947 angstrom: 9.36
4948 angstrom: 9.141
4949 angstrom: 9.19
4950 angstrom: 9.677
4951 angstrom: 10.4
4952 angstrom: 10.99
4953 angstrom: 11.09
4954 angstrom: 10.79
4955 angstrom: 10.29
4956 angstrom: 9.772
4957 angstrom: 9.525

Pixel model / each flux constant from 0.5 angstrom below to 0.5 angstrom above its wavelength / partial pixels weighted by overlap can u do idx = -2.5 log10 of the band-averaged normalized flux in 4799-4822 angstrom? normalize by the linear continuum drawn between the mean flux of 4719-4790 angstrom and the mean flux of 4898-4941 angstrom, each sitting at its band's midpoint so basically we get 0.30 mag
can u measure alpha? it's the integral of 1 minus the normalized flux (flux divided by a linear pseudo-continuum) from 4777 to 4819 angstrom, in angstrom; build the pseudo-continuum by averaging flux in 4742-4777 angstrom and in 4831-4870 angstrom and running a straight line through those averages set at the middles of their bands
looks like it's 8.3 angstrom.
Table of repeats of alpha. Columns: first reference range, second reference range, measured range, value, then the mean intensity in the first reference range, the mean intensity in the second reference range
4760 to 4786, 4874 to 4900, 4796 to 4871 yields 3.24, 7.26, 8.06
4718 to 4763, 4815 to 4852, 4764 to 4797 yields 3.89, 7.68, 7.78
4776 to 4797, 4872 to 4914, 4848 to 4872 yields -3.26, 6.74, 8.06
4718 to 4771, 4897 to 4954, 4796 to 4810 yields 5.28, 7.52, 9.34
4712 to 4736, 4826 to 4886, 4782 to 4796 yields 2.45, 7.22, 8.23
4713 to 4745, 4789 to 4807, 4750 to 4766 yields -2.25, 7.37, 5.59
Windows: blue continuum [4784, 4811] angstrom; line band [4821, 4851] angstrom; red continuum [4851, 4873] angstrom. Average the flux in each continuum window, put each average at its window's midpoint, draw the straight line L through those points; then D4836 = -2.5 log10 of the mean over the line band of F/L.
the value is -0.05 mag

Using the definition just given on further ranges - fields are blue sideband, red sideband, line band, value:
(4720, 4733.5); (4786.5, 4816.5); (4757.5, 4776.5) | -0.12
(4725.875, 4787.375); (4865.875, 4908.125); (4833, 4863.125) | -0.01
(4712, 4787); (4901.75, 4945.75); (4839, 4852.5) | 0.08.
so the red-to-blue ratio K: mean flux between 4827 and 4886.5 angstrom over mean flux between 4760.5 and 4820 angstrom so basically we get 1.27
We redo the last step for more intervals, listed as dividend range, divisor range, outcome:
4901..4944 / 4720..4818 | 1.33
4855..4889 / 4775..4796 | 1.24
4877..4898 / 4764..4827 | 1.23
